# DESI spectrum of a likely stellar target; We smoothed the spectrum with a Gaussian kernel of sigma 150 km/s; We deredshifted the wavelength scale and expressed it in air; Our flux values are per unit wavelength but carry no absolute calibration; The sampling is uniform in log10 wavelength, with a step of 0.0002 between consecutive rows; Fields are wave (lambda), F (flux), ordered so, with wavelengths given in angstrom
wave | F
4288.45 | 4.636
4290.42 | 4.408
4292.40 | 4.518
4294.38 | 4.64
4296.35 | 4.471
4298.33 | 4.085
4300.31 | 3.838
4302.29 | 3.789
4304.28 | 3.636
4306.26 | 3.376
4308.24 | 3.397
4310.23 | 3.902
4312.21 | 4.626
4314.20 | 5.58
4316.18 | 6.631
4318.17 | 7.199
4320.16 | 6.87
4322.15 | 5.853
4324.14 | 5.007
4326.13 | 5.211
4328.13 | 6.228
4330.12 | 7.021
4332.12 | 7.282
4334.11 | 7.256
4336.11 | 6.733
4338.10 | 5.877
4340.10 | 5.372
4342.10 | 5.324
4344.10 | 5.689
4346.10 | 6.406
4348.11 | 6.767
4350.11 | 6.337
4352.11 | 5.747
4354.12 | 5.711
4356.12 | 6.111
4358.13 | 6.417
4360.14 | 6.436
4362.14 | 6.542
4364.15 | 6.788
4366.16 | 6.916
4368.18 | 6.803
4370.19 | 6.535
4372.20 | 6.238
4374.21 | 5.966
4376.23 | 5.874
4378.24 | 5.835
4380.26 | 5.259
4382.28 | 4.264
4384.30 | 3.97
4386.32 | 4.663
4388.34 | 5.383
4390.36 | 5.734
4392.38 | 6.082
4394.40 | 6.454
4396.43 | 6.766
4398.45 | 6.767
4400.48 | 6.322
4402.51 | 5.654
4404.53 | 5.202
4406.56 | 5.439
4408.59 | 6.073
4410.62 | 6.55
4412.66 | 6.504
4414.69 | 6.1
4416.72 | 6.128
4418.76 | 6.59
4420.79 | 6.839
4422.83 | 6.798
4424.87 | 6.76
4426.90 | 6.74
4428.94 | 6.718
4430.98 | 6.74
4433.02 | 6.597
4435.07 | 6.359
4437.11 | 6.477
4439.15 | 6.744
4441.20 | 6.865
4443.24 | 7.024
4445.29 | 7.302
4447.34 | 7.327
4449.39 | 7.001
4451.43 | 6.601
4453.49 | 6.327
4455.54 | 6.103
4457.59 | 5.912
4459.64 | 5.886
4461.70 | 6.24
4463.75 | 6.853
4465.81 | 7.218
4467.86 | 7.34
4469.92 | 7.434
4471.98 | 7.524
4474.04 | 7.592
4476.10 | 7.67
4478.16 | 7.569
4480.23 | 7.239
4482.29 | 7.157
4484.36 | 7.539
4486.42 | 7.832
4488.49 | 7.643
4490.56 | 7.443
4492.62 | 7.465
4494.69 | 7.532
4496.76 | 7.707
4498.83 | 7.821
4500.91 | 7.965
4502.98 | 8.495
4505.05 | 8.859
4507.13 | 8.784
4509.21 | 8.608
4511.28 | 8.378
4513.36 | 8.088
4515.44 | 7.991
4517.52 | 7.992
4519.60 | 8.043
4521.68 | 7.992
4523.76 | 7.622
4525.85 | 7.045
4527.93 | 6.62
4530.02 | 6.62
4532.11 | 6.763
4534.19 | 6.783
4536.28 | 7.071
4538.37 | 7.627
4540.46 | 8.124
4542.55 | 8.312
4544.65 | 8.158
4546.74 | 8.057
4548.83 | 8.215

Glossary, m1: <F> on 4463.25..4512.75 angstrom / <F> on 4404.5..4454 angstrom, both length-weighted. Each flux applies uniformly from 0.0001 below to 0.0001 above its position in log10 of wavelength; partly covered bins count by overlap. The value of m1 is 1.18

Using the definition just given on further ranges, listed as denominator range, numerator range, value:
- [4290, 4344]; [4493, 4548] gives 1.48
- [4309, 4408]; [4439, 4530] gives 1.24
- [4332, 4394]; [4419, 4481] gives 1.14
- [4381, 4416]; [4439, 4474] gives 1.19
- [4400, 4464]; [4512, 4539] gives 1.15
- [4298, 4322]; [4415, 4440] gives 1.38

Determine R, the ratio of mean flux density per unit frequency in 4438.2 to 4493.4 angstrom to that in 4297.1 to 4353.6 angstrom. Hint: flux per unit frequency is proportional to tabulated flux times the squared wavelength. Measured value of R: 1.36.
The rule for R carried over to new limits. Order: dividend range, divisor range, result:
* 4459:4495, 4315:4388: 1.27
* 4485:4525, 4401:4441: 1.30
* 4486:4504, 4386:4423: 1.32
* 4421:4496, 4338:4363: 1.21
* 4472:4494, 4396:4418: 1.27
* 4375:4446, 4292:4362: 1.15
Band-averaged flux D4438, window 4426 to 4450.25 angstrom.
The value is 6.82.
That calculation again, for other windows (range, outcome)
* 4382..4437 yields 6.11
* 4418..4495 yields 6.97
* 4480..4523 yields 7.95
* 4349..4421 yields 6.02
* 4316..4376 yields 6.3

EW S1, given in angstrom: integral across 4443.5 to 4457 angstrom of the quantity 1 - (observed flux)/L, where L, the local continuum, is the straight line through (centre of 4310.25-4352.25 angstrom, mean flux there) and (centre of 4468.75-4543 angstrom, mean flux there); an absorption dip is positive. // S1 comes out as 0.78 angstrom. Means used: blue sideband 6.1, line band 6.76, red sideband 7.69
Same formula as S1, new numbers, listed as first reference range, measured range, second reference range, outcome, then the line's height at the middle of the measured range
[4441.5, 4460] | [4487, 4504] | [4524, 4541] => -2.2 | 6.88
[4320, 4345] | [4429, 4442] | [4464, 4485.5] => 0.8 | 7.05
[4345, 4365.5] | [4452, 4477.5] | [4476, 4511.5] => 2.4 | 7.55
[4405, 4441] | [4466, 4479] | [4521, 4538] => -1.5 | 6.75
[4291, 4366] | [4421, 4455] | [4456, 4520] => 1.0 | 6.97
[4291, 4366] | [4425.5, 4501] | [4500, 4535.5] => 1.2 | 7.16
